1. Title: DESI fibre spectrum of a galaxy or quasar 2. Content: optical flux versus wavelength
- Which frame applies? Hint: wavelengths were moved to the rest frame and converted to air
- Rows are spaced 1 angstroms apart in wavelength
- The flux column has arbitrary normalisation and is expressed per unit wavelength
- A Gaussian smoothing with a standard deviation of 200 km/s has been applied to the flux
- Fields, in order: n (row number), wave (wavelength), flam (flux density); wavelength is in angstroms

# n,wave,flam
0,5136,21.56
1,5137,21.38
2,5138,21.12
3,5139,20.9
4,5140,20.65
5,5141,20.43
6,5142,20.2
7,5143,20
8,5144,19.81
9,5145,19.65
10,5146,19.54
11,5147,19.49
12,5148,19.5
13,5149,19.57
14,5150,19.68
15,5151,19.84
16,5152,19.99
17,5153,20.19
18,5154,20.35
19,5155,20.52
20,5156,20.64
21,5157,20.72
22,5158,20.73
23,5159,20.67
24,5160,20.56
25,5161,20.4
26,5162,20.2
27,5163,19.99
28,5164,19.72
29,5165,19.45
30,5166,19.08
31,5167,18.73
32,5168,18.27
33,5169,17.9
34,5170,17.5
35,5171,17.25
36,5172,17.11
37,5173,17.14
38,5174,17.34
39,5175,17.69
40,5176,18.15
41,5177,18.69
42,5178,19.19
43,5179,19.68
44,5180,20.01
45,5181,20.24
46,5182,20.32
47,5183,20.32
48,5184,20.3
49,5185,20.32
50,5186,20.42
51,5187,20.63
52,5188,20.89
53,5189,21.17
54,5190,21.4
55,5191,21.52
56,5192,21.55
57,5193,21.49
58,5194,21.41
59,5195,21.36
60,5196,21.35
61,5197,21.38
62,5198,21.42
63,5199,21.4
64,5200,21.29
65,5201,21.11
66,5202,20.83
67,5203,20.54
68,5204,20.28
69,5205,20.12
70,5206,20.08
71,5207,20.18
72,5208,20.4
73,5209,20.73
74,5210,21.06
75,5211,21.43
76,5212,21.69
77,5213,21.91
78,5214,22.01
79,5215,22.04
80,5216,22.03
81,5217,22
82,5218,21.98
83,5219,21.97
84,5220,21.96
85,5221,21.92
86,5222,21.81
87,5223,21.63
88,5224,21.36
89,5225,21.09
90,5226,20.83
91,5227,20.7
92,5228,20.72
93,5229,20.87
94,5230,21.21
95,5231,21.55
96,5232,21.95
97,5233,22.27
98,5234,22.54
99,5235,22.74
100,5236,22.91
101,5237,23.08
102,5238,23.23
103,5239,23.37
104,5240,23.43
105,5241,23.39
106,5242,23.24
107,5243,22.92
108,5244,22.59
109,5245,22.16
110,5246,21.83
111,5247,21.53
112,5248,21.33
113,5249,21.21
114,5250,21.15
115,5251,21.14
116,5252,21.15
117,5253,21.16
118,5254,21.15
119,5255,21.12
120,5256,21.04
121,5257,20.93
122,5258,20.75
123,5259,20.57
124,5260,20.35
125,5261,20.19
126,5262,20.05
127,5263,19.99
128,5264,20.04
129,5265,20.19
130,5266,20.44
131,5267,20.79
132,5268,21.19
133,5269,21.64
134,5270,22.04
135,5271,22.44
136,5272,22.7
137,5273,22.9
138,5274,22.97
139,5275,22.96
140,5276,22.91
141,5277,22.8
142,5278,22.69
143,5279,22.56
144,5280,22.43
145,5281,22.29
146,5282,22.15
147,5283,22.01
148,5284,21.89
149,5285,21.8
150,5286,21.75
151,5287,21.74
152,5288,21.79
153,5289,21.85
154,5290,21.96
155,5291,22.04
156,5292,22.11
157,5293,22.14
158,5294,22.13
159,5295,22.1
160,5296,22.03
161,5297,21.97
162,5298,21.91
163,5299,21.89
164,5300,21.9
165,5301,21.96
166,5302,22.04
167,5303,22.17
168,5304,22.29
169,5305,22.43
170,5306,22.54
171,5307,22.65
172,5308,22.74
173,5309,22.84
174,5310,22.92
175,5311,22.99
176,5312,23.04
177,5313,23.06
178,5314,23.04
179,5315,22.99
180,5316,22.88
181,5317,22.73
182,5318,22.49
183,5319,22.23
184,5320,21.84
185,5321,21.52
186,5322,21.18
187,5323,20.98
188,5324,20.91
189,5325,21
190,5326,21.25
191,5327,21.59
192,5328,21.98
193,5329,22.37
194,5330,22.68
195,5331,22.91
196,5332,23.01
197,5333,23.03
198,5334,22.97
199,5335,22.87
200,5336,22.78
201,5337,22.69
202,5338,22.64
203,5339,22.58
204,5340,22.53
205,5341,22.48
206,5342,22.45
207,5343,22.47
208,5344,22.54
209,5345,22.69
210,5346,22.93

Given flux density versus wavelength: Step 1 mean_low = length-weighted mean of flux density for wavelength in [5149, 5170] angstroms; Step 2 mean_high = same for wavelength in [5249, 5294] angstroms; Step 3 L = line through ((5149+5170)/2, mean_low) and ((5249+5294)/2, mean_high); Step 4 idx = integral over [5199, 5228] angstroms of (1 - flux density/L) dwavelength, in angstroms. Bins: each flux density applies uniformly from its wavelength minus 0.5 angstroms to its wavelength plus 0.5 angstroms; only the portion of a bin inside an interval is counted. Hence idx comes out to -0.8 angstroms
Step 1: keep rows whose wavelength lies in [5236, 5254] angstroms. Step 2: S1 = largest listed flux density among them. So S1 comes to 23.43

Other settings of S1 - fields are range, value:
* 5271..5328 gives 23.06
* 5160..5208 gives 21.55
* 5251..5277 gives 22.97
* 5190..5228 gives 22.04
